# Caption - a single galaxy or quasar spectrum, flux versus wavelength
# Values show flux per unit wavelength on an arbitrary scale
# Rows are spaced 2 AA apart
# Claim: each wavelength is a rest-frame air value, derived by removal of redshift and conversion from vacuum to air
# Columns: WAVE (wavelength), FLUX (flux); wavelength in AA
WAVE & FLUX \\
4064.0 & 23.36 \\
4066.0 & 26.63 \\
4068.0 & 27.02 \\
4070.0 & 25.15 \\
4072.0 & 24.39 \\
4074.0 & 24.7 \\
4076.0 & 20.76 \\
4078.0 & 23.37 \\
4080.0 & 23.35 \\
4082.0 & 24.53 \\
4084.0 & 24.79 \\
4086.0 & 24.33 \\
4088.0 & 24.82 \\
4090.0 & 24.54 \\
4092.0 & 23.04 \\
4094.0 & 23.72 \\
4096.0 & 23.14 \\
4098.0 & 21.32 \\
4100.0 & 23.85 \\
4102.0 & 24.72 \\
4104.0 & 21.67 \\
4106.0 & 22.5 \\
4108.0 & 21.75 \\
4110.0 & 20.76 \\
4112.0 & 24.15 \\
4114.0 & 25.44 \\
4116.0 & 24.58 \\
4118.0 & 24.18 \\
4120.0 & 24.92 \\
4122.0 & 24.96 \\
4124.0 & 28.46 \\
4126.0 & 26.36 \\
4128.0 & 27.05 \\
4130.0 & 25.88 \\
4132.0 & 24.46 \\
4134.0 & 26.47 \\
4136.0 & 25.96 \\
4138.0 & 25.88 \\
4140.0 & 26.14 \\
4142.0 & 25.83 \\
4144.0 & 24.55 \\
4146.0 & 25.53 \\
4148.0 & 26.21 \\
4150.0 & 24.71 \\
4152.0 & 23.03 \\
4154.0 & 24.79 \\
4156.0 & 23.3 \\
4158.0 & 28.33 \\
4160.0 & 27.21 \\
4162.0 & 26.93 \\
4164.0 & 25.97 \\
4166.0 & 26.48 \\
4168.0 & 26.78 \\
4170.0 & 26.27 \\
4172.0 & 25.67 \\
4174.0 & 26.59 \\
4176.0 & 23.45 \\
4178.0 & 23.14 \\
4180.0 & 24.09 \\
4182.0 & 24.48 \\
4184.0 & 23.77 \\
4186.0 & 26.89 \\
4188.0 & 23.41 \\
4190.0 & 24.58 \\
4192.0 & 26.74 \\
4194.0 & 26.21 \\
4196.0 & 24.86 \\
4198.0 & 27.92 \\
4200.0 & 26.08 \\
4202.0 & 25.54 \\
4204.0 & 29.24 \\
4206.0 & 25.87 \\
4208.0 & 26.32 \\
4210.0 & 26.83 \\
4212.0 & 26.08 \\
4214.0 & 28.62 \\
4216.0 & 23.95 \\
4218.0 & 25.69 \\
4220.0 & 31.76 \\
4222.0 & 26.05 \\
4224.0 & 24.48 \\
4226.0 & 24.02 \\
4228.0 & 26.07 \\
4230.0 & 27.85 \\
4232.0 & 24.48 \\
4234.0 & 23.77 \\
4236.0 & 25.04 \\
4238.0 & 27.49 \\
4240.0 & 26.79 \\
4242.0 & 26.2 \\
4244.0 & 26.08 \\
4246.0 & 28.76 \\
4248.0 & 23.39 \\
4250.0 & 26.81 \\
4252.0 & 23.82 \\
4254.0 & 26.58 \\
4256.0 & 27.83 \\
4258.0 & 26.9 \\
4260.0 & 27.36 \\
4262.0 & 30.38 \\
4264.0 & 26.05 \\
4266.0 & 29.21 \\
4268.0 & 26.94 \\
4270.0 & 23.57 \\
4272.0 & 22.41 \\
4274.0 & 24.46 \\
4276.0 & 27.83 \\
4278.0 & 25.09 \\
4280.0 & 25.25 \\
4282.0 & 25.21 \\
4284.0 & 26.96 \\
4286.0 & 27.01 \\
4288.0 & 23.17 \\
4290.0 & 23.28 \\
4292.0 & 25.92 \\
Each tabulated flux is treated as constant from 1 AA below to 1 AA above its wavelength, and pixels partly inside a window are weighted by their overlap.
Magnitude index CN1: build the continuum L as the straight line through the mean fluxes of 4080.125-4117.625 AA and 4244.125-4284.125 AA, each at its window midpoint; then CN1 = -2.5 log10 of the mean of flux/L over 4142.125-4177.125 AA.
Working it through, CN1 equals -0.05 mag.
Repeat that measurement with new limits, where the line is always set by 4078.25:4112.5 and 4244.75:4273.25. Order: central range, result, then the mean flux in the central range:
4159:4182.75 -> -0.04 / 25.6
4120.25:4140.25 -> -0.09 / 26.1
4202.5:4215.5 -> -0.06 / 27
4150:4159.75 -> -0.02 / 25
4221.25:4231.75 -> 0.01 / 25.6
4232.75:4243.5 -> 0.01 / 25.8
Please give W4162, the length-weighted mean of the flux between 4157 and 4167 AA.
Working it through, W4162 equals 27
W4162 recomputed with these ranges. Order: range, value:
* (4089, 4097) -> 23.6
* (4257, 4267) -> 28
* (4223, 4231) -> 25.6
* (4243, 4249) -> 26.1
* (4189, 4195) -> 25.8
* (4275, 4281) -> 26.1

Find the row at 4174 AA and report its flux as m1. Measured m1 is 26.59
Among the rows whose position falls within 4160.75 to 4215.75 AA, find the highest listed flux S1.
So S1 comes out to 29.24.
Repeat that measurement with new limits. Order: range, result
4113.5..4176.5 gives 28.46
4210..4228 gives 31.76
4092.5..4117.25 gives 25.44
